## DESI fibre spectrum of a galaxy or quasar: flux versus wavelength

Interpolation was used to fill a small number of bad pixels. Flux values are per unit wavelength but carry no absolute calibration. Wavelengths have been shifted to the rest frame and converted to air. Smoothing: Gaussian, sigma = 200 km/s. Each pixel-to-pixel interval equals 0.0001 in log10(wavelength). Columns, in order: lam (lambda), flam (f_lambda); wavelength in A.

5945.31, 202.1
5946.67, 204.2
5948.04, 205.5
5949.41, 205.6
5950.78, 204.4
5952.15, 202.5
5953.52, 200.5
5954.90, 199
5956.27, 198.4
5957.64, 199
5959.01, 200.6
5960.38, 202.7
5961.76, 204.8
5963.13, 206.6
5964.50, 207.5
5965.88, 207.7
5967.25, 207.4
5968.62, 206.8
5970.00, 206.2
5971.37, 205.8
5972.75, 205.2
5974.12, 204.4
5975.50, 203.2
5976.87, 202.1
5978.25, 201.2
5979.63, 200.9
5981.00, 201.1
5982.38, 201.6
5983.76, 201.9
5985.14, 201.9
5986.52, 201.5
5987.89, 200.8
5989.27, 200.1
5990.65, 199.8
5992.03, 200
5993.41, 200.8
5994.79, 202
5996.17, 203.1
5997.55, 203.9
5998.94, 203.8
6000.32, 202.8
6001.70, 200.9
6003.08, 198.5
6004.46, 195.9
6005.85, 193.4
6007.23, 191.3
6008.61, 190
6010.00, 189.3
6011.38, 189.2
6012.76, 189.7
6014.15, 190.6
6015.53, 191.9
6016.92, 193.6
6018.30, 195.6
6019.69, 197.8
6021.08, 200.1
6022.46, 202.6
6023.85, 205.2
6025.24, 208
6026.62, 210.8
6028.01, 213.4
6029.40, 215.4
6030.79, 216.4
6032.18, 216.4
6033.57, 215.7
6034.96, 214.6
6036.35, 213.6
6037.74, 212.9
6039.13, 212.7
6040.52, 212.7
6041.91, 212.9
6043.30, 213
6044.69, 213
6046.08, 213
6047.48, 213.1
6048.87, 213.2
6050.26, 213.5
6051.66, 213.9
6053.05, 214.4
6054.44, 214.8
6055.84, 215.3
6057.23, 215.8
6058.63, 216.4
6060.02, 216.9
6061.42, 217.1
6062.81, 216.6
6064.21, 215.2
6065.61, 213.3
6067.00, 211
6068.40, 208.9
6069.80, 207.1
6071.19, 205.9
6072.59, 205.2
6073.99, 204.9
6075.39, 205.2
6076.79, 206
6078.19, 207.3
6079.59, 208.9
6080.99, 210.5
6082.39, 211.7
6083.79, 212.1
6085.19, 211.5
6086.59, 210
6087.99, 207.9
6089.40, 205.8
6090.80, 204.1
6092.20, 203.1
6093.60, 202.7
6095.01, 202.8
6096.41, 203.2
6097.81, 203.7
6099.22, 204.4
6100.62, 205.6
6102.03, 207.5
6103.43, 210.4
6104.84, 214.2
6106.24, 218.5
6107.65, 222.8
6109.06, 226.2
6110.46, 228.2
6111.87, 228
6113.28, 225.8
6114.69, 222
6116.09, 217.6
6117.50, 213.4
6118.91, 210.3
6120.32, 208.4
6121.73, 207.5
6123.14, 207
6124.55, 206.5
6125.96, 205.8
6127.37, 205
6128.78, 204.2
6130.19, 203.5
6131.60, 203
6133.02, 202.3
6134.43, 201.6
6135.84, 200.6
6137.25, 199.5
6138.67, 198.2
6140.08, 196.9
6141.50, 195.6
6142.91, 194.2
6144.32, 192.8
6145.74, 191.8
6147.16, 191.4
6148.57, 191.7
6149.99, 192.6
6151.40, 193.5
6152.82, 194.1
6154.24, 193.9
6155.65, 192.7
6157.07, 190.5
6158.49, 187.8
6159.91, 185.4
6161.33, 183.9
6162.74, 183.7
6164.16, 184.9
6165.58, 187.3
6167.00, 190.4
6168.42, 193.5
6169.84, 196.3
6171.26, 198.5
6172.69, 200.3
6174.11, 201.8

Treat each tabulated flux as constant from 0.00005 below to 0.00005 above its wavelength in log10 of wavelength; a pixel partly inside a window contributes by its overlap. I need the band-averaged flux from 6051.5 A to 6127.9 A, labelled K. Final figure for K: 211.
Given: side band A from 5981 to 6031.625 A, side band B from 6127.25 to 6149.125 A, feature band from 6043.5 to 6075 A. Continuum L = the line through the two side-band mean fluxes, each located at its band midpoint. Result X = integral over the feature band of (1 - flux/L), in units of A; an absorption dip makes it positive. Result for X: -2.1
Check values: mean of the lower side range 200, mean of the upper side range 198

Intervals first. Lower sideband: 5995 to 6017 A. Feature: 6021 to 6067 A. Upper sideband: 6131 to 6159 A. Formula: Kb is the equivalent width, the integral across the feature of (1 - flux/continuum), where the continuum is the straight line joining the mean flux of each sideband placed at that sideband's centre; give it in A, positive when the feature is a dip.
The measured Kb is -4.2 A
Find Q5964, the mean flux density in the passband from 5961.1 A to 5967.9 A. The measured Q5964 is 207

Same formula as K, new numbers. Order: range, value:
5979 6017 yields 198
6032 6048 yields 214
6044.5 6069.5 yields 214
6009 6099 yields 208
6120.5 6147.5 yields 201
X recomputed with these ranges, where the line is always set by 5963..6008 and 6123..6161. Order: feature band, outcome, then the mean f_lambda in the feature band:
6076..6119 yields -2.94 A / 212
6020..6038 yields -0.92 A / 211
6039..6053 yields -0.92 A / 213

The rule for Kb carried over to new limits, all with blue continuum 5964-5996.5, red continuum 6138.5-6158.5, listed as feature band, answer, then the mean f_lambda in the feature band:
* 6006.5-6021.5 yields 0.64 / 193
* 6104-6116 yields -1.68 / 223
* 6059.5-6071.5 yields -0.88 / 213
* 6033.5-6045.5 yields -0.83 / 213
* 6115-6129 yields -1.03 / 209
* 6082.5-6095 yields -0.66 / 207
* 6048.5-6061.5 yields -1.07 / 215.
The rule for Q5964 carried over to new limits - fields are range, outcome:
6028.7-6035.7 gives 215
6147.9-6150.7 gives 192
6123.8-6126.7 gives 206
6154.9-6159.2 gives 190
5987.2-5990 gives 201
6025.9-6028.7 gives 212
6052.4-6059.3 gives 215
